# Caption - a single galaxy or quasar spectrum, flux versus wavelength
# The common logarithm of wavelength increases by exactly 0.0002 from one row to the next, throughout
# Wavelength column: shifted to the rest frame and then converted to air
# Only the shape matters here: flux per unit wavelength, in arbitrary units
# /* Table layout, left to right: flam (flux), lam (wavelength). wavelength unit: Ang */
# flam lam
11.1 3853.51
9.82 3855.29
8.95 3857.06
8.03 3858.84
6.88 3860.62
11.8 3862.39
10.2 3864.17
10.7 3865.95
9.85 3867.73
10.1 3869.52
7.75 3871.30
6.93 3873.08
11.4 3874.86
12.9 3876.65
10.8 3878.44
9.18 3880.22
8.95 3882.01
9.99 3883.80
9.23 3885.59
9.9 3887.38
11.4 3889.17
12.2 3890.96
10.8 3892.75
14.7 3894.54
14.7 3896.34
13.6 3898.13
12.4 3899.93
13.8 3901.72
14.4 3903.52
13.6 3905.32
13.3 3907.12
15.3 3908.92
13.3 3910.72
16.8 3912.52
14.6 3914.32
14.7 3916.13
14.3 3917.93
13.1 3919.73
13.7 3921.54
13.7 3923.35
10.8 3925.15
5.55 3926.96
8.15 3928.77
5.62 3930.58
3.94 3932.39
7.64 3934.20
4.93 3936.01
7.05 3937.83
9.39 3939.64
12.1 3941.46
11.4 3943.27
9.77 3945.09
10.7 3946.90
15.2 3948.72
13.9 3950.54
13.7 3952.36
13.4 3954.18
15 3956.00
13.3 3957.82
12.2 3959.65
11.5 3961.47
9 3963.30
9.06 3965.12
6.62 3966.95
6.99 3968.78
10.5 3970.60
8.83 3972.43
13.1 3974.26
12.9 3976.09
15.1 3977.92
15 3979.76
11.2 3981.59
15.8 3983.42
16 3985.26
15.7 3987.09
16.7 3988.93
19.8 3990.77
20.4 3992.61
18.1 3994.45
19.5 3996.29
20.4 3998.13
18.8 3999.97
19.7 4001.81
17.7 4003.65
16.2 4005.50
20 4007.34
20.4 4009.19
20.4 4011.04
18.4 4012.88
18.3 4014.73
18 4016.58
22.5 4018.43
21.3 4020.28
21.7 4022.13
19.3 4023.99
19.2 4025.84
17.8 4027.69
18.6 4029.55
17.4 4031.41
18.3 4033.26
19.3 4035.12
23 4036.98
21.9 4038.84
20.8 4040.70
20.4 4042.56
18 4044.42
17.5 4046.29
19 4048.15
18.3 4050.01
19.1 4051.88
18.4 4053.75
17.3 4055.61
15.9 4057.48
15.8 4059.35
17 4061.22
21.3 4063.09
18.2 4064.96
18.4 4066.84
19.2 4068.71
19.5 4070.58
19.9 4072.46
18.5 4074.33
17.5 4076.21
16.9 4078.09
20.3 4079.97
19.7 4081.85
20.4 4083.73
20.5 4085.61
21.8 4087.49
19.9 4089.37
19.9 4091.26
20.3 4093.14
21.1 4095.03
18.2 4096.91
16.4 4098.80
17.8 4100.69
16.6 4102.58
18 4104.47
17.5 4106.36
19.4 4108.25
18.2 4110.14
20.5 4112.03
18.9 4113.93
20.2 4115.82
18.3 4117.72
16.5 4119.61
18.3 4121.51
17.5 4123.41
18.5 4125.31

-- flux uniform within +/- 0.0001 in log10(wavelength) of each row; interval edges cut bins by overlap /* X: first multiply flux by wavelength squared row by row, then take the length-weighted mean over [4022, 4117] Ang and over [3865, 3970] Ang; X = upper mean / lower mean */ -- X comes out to 1.8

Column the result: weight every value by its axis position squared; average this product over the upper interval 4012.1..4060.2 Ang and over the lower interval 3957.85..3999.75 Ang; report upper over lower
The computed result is 1.41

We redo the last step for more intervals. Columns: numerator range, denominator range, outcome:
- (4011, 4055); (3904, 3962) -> 1.76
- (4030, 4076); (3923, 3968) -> 1.97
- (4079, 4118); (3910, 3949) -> 1.97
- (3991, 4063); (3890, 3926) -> 1.48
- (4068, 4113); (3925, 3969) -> 2.07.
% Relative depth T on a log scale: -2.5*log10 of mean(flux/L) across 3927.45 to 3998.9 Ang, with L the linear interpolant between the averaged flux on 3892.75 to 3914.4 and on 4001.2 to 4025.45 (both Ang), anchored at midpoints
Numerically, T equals 0.37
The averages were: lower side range 14.1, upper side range 19.5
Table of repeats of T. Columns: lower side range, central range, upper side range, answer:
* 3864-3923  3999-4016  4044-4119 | -0.17 mag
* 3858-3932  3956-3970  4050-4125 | 0.34 mag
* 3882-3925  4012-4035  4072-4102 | -0.13 mag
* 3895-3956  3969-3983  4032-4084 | 0.19 mag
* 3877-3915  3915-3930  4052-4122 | 0.15 mag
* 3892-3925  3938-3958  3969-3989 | 0.11 mag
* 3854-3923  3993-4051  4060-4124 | -0.18 mag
